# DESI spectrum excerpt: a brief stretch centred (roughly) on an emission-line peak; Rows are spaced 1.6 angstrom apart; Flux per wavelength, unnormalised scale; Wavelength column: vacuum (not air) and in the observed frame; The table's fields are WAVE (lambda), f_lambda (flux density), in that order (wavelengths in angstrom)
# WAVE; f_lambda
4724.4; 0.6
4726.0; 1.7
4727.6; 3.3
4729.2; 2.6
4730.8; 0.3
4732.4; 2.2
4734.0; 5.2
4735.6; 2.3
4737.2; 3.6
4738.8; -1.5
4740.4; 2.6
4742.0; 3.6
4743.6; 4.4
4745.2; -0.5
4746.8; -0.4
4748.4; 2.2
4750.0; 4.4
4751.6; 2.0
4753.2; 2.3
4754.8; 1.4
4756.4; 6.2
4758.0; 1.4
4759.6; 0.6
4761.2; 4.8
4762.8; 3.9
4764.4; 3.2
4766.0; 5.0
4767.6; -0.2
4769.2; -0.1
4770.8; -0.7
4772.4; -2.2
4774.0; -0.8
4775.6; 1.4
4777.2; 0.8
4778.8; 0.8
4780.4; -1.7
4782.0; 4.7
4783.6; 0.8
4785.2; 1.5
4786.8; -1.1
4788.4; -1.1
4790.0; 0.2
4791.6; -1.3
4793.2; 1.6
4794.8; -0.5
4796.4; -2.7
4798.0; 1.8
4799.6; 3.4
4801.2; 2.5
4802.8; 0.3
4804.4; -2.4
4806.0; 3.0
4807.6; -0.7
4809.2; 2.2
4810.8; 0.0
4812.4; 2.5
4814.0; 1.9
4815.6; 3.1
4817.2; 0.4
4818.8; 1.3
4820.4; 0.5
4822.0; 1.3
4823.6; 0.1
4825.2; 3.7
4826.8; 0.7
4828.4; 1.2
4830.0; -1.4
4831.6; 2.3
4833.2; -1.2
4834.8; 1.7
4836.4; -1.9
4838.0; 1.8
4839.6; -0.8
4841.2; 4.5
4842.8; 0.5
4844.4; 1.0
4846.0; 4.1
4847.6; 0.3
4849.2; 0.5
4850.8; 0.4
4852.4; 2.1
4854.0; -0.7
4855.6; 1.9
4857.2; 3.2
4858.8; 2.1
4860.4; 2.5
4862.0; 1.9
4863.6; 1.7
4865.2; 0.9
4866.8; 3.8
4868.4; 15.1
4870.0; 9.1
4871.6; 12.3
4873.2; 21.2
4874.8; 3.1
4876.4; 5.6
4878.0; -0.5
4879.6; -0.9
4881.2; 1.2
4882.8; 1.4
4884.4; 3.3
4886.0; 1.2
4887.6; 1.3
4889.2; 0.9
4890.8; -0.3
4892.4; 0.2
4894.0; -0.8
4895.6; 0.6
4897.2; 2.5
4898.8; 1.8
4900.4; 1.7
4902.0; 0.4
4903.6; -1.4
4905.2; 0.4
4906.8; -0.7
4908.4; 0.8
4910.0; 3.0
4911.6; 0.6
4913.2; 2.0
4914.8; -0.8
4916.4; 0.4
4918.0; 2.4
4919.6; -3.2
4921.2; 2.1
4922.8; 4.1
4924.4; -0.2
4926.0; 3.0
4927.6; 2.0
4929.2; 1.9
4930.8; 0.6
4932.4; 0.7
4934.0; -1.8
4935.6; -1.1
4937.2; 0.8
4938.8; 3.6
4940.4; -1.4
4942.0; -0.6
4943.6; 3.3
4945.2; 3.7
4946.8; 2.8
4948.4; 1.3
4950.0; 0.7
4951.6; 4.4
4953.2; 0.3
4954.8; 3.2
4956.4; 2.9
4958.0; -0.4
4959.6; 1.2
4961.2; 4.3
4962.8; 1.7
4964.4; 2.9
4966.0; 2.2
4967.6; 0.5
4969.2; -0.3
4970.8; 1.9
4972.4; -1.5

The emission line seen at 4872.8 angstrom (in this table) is [O II]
